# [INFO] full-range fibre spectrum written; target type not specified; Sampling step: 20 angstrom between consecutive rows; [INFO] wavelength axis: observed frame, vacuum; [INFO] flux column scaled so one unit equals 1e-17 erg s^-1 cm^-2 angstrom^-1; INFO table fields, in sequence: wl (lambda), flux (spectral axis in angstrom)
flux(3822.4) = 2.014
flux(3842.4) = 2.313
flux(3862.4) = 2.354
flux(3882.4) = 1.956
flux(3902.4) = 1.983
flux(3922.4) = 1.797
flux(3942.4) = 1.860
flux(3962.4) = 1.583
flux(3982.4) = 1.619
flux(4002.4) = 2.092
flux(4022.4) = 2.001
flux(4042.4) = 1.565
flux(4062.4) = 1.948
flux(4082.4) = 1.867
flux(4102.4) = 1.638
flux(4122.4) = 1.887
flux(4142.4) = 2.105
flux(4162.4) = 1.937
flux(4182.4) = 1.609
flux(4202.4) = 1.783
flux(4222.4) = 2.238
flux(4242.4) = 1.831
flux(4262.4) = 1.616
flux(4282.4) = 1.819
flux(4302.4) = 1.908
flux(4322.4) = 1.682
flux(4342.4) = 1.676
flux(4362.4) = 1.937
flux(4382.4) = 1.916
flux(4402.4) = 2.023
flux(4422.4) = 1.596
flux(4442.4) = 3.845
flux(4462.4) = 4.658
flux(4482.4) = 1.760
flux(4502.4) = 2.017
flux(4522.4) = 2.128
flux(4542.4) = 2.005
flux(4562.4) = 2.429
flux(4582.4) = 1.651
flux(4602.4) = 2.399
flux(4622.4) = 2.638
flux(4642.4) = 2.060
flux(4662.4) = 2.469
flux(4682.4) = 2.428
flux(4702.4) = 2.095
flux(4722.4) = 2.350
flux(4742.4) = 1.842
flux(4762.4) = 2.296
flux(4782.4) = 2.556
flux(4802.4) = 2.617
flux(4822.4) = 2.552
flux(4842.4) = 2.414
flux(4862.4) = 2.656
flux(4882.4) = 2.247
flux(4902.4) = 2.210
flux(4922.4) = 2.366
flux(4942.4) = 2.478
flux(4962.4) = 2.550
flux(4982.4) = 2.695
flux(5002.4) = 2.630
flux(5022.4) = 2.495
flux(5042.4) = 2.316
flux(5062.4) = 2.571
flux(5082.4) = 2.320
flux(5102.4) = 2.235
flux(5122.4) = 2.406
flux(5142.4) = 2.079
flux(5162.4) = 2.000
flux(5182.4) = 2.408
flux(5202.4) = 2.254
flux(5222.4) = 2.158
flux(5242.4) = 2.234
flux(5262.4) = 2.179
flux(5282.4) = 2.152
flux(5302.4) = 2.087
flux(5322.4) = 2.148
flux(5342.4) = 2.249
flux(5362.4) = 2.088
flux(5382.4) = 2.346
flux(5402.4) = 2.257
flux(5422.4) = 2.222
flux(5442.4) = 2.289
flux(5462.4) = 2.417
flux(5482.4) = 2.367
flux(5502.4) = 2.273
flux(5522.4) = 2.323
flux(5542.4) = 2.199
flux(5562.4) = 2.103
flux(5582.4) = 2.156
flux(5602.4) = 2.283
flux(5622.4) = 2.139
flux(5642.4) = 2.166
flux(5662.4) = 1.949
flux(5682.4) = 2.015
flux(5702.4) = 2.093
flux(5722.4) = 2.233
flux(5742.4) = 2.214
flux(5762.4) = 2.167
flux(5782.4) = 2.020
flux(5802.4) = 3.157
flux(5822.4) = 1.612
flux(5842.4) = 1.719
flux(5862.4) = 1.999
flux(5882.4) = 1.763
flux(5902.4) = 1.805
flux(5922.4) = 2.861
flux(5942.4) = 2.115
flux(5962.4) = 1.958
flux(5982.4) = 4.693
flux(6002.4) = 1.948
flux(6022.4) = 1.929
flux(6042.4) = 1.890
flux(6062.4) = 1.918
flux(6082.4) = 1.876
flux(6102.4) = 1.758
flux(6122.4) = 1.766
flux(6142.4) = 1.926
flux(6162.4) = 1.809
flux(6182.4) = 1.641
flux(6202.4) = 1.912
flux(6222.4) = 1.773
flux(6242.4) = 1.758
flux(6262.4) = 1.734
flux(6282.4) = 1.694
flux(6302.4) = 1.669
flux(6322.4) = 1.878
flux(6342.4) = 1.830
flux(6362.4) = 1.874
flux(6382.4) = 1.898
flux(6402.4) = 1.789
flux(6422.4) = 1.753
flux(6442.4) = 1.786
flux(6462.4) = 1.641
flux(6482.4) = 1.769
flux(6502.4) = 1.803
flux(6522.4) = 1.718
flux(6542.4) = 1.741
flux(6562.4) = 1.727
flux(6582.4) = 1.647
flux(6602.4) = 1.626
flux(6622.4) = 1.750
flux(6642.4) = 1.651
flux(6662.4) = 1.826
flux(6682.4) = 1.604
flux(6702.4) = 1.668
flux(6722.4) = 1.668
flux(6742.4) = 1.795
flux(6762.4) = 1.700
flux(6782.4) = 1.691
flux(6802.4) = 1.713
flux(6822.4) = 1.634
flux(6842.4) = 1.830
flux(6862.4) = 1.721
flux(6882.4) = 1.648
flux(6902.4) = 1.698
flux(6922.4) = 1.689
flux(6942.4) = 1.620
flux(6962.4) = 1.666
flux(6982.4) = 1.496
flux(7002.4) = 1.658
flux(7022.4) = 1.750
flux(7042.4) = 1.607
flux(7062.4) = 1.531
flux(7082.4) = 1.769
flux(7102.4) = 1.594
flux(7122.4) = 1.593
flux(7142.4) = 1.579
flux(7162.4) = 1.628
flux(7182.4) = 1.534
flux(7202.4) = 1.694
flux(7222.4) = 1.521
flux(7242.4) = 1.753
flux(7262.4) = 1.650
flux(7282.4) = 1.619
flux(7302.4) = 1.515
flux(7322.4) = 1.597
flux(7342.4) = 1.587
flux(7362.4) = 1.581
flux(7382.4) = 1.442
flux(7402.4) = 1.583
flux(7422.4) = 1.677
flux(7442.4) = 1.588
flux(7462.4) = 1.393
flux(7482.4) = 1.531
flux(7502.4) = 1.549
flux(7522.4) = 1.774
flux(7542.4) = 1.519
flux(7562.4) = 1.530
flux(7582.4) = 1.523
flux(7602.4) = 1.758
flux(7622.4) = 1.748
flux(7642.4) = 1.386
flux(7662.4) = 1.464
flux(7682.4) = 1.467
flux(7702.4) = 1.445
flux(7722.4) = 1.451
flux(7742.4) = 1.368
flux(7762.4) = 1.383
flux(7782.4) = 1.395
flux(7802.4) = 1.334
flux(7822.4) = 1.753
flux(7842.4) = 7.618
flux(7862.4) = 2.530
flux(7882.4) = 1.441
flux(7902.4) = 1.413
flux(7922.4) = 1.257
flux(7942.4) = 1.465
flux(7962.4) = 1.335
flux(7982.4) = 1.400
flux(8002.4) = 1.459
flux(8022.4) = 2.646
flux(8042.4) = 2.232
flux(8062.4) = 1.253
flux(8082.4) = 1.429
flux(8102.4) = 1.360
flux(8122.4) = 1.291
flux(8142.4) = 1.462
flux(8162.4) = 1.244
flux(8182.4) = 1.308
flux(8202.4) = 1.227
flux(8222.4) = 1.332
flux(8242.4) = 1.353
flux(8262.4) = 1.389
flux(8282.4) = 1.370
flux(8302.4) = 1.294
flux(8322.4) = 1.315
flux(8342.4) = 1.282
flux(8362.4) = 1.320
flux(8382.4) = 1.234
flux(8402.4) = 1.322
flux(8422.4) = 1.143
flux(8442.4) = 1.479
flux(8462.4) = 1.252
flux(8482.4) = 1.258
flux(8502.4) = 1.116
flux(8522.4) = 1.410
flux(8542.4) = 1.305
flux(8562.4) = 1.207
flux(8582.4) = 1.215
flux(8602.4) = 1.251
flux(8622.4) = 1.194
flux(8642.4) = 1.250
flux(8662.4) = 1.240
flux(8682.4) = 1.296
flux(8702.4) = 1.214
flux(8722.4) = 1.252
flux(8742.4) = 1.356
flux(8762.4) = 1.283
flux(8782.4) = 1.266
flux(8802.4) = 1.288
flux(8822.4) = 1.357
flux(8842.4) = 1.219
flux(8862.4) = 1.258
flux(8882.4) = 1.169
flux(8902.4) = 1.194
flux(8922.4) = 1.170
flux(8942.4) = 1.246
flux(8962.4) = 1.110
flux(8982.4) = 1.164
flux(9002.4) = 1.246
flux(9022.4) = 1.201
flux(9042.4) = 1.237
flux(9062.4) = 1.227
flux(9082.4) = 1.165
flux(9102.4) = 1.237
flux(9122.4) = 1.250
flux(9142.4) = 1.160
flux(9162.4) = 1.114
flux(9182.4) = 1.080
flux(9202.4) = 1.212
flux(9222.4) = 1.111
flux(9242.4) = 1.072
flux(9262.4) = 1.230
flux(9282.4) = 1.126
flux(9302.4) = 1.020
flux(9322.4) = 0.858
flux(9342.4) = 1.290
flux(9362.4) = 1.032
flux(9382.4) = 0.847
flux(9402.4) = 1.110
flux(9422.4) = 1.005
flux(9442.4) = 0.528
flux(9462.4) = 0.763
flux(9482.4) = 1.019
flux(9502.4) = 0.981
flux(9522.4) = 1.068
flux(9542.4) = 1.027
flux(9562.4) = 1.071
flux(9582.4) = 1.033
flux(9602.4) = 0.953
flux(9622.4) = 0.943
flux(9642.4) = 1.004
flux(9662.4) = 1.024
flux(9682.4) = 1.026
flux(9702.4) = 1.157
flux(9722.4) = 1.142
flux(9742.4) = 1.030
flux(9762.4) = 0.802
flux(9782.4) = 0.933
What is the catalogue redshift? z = 0.194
